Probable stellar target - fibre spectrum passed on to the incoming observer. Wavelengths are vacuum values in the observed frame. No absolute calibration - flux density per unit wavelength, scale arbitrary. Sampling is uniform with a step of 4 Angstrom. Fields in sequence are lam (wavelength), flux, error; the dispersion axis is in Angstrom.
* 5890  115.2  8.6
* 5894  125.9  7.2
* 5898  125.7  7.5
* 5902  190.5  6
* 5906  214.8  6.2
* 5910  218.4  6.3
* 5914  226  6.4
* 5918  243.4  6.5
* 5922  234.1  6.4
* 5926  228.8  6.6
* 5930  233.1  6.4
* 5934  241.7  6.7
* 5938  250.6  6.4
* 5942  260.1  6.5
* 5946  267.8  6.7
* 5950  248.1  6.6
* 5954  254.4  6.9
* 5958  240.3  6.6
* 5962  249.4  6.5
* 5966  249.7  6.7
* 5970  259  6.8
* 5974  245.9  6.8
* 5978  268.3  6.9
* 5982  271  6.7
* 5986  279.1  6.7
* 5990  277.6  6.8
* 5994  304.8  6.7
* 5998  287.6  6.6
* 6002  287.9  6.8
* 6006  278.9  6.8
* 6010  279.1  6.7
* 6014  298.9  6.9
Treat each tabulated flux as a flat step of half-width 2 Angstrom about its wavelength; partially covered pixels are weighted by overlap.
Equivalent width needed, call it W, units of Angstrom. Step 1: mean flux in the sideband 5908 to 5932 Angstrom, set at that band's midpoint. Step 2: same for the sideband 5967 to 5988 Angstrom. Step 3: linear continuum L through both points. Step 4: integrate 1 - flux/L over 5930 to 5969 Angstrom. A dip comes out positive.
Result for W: -0.5 Angstrom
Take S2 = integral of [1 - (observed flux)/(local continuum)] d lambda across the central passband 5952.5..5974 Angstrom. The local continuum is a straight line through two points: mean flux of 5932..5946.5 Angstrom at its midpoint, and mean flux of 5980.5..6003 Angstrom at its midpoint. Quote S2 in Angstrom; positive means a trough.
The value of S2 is 1.44 Angstrom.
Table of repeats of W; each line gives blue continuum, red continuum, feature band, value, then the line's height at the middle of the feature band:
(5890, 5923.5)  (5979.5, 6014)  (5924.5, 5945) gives -2.2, 221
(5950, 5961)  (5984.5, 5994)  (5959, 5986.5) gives 0.8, 266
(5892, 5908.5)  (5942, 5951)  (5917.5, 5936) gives -1.4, 220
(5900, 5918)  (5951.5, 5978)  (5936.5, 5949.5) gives -1.2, 237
